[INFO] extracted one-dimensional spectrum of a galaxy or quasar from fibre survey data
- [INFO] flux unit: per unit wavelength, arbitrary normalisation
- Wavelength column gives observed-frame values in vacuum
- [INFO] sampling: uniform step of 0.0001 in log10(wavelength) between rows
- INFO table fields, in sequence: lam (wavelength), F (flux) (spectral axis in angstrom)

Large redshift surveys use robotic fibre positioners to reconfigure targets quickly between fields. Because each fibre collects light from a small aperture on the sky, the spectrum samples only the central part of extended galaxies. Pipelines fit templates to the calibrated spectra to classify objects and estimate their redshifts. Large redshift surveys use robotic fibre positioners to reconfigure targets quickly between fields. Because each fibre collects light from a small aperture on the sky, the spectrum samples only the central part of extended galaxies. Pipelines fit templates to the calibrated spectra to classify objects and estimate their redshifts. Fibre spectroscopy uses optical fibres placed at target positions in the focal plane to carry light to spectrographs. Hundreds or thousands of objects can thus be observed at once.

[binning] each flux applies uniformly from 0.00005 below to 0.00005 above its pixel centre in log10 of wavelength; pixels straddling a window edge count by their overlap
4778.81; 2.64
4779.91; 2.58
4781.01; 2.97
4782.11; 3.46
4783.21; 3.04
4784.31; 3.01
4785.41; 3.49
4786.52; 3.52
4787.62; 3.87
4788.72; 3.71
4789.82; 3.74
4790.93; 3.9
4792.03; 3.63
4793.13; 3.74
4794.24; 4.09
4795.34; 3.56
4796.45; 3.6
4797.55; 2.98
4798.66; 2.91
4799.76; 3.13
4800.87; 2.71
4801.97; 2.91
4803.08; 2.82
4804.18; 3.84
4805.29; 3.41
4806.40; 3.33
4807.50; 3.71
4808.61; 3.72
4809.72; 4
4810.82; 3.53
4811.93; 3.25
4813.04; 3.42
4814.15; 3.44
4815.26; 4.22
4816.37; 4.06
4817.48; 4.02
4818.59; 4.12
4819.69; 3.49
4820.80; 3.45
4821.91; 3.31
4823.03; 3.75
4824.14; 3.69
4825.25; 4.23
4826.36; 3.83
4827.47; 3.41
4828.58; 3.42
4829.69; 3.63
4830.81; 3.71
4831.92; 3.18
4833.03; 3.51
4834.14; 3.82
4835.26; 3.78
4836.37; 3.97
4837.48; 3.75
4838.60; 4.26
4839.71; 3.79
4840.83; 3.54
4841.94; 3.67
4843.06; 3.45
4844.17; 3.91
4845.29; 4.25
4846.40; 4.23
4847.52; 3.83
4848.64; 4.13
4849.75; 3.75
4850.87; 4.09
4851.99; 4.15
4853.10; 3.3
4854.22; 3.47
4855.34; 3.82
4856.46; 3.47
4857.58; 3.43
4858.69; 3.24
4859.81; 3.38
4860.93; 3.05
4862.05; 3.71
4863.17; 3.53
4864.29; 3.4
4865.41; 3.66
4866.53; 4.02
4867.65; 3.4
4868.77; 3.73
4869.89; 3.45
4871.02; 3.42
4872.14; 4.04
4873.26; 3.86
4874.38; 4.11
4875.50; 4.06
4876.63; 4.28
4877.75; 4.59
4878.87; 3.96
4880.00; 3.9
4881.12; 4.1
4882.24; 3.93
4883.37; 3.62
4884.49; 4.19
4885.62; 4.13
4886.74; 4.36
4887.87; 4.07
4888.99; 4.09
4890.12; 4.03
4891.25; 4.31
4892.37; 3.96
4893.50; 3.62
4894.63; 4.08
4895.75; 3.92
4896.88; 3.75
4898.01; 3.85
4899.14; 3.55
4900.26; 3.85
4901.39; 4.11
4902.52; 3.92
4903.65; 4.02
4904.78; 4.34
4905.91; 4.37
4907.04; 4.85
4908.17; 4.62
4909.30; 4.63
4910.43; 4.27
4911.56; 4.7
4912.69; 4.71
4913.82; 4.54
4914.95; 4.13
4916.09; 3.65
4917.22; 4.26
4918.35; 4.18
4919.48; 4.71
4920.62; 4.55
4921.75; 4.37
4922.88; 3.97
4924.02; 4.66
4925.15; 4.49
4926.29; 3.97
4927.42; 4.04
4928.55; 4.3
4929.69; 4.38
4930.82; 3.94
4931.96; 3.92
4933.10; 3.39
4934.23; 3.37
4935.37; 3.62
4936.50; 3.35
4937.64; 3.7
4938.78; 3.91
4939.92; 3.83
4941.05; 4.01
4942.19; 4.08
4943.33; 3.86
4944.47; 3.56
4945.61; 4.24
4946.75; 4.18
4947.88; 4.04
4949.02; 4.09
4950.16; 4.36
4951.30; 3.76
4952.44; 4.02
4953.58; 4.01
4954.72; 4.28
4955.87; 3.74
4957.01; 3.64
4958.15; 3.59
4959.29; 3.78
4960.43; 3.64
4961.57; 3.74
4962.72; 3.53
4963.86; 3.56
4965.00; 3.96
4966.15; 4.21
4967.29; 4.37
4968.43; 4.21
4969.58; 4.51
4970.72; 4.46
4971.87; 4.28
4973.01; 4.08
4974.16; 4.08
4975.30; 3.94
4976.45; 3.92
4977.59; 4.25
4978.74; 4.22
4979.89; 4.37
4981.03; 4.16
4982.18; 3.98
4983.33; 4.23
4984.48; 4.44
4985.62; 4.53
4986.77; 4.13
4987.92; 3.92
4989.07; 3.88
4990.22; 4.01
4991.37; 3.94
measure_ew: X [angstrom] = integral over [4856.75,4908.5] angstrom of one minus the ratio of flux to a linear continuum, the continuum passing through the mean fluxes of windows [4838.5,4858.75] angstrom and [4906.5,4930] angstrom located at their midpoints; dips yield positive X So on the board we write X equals 2.2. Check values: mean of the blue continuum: 3.78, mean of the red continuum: 4.38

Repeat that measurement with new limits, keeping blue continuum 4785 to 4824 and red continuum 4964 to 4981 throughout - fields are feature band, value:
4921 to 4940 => 0.3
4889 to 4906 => -0.3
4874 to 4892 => -1.2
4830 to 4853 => -0.8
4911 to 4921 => -1.0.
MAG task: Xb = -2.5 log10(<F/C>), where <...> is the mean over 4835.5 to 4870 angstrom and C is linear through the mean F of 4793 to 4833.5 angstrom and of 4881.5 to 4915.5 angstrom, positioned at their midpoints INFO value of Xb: 0.03 mag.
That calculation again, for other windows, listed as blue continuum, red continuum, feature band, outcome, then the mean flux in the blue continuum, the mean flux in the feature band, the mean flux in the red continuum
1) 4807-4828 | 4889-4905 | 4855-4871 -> 0.10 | 3.72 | 3.51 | 3.95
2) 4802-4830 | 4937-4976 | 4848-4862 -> 0.03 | 3.63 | 3.61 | 3.98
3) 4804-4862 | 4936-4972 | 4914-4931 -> -0.10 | 3.7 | 4.25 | 3.95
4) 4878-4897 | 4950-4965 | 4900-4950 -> -0.06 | 4.02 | 4.13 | 3.81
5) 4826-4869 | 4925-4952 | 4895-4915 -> -0.11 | 3.68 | 4.23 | 3.93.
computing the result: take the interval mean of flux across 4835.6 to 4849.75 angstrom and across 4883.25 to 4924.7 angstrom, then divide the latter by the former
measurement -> 1.08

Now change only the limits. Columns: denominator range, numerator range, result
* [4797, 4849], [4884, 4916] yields 1.15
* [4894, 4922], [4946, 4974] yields 0.95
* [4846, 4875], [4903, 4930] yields 1.19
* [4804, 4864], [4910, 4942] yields 1.11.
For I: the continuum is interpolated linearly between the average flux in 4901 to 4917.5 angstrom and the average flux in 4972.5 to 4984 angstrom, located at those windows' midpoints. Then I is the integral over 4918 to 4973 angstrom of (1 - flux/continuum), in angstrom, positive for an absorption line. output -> 2.87 angstrom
